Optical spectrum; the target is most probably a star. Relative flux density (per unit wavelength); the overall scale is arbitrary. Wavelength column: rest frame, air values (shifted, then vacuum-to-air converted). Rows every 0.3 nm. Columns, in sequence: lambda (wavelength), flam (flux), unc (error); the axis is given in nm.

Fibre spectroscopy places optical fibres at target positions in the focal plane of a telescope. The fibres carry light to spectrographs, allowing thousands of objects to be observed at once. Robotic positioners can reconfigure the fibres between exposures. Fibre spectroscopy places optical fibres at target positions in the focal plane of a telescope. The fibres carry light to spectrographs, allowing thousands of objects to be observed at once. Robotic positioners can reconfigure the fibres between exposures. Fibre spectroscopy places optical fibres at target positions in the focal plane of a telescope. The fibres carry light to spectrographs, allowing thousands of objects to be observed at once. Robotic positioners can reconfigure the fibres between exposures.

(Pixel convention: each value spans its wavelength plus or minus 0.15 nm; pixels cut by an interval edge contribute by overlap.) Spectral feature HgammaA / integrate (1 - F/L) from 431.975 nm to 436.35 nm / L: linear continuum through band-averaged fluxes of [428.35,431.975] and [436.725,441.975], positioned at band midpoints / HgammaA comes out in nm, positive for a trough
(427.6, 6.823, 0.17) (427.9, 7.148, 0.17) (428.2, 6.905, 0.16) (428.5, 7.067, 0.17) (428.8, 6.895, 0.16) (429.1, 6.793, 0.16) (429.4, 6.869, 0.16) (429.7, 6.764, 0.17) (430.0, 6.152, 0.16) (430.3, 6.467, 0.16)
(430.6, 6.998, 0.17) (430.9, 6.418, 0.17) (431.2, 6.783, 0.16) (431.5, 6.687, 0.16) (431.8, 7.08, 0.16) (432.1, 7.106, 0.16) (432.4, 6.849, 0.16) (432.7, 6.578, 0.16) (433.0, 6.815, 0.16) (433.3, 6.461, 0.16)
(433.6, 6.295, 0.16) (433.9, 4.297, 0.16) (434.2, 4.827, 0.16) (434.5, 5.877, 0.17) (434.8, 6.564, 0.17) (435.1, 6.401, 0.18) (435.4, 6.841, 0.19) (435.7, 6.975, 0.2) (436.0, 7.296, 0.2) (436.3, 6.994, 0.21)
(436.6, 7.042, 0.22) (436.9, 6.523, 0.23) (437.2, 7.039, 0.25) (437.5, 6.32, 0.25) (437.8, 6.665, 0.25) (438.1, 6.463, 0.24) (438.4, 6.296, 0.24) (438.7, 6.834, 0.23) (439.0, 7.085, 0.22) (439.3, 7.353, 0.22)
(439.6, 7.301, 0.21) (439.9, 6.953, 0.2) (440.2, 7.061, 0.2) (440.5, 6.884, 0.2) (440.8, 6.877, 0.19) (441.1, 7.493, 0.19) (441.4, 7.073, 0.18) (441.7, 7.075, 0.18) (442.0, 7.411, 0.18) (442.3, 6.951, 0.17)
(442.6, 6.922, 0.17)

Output 0.27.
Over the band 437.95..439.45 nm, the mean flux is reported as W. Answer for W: 6.81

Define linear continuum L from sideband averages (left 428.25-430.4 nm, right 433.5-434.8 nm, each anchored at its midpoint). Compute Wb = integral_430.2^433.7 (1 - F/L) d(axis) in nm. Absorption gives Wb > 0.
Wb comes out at -0.41 nm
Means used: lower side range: 6.73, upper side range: 5.43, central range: 6.72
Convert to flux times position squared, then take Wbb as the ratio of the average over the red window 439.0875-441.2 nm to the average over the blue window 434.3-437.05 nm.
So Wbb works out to 1.1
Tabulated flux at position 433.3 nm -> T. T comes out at 6.461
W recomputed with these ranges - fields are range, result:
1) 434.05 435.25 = 5.92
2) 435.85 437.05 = 6.96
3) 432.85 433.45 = 6.64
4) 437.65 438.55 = 6.47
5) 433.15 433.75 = 6.38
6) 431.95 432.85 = 6.84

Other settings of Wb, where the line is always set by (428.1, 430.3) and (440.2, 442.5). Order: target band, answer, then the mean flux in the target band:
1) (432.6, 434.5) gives 0.28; 5.86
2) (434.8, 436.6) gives 0.01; 6.88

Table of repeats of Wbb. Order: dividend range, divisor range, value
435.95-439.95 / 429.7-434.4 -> 1.10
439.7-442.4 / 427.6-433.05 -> 1.10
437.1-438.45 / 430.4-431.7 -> 1.01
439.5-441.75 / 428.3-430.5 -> 1.11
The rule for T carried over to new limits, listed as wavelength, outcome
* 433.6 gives 6.295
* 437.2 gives 7.039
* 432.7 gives 6.578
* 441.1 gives 7.493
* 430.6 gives 6.998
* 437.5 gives 6.32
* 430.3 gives 6.467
